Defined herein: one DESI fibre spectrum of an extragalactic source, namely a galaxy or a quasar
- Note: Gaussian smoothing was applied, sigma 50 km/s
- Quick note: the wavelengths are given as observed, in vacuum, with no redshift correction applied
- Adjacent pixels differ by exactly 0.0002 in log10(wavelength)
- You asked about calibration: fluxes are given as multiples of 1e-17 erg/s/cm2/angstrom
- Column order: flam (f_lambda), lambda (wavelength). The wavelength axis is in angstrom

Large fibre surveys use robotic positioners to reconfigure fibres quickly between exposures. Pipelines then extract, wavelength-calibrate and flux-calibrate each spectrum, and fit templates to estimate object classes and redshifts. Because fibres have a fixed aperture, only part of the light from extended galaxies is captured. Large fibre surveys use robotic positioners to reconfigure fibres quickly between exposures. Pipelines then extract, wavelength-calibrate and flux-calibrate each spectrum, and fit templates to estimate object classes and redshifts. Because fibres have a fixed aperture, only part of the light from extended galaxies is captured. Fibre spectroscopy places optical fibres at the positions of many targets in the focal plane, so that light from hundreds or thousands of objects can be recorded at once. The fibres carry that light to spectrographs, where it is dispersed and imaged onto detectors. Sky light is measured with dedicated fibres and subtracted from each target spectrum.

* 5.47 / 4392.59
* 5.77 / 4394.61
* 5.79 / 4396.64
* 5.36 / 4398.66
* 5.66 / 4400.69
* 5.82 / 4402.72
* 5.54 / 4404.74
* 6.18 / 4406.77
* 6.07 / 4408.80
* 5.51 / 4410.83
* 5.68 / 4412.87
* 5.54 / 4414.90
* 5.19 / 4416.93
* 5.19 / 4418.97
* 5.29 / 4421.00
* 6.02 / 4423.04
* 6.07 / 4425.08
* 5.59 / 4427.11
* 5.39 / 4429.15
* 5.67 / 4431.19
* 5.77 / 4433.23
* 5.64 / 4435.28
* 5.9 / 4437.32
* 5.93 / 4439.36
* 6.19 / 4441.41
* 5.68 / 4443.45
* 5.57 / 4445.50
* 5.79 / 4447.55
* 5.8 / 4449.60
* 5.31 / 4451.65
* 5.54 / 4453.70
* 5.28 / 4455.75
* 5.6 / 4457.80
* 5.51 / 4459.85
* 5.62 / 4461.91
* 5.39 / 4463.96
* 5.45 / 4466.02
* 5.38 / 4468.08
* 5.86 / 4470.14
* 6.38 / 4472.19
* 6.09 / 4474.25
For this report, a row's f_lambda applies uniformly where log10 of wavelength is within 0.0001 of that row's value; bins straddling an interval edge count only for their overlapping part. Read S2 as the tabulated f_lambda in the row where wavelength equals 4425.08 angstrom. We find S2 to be 6.07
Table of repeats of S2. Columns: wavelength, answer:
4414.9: 5.54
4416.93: 5.19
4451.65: 5.31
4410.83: 5.51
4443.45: 5.68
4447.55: 5.79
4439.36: 5.93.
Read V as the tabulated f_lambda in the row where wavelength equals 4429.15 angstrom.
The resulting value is 5.39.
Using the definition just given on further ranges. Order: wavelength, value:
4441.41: 6.19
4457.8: 5.6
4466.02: 5.45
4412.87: 5.68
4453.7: 5.54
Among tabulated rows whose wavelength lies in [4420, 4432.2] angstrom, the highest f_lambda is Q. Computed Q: 6.07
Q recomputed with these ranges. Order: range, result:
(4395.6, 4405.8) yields 5.82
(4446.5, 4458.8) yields 5.8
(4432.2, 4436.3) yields 5.77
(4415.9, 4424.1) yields 6.02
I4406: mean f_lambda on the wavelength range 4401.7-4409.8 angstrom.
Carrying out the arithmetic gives 5.9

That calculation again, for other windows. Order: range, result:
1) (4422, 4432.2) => 5.75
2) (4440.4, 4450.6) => 5.8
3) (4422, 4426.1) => 6.04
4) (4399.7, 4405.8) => 5.68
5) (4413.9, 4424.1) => 5.45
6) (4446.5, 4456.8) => 5.54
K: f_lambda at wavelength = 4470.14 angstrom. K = 5.86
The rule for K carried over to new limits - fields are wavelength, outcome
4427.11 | 5.59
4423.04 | 6.02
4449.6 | 5.8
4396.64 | 5.79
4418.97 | 5.19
